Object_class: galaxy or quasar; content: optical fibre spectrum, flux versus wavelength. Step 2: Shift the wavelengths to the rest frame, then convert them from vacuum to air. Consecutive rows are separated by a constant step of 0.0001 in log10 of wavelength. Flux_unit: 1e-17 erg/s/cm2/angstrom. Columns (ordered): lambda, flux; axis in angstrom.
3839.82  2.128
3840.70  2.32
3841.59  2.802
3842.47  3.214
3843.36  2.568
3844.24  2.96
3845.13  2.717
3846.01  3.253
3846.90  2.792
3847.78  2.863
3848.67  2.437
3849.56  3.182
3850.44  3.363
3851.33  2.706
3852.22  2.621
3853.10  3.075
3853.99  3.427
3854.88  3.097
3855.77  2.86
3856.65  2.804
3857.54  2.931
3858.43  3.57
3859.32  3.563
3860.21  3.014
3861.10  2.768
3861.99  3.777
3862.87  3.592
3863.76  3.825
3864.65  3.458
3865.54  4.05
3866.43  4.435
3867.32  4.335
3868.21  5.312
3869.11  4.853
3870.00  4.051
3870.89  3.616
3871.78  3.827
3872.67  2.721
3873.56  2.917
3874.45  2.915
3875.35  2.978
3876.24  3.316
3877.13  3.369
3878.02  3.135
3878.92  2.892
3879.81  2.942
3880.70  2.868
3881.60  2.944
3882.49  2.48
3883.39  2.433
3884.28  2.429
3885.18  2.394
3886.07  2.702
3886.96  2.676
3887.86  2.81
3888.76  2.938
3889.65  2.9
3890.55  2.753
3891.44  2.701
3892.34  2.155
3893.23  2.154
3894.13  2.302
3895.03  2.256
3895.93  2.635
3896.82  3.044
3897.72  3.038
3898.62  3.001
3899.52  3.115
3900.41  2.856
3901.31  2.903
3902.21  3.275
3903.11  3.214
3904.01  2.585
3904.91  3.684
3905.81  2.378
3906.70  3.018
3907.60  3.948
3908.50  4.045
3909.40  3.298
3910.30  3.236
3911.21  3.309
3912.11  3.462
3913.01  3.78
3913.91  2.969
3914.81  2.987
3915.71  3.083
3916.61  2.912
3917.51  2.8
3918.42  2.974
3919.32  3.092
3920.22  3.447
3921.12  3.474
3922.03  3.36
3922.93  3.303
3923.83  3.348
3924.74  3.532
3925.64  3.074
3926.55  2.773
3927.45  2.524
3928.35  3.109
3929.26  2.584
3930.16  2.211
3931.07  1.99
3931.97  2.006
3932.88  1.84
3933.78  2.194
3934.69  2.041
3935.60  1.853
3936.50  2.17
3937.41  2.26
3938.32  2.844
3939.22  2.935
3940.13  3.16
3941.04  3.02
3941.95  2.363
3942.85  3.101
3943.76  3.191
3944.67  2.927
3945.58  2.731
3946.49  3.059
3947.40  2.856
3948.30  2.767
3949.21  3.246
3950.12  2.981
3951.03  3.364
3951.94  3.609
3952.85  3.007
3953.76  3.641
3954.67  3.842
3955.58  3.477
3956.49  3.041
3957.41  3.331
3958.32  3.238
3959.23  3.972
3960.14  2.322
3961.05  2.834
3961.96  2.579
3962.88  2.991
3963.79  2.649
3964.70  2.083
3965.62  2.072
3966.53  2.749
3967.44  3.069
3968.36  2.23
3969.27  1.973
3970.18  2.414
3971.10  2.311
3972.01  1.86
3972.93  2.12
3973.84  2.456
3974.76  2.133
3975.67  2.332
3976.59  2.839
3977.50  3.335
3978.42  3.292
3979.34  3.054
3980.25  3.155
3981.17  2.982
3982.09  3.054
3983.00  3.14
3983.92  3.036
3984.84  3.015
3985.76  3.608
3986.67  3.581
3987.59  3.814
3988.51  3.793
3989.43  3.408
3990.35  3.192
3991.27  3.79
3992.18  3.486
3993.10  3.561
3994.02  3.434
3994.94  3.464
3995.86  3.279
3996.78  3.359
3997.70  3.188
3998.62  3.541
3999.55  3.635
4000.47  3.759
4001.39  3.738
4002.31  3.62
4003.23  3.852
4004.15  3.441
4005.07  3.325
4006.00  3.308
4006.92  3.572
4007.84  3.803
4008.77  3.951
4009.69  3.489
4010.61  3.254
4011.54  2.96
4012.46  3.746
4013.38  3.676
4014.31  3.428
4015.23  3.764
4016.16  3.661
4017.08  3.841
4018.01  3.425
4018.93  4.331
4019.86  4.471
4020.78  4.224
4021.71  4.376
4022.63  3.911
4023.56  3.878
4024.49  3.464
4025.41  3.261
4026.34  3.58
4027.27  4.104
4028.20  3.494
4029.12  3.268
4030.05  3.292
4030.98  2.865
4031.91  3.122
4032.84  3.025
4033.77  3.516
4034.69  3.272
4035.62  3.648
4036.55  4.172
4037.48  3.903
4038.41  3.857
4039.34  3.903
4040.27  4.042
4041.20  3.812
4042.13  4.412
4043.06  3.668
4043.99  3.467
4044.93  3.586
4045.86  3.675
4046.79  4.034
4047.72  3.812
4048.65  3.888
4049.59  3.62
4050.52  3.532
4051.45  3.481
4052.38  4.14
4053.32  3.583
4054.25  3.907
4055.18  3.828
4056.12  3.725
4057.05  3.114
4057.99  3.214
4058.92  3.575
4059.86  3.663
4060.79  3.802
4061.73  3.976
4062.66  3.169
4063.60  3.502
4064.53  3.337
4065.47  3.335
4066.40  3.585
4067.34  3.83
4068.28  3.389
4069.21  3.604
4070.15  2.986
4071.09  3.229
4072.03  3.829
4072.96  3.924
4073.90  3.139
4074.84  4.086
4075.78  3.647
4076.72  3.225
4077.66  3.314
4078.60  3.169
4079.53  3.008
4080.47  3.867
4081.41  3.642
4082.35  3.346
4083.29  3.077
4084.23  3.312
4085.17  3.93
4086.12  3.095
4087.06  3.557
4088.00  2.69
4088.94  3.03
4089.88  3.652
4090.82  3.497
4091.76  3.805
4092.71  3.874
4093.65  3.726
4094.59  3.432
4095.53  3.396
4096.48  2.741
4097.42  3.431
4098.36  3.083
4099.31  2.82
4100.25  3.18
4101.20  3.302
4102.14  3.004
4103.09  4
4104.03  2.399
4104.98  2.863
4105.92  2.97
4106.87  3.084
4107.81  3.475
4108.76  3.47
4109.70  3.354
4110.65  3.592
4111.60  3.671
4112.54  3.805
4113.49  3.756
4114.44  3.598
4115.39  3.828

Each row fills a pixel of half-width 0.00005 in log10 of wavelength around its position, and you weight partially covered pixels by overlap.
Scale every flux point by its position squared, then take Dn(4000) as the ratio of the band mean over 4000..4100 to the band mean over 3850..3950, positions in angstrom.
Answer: 1.3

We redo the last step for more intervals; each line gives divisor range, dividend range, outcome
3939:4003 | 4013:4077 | 1.24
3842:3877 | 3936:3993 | 0.94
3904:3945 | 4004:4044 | 1.32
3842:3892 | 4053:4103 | 1.21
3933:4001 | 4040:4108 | 1.23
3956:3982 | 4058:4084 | 1.36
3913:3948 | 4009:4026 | 1.39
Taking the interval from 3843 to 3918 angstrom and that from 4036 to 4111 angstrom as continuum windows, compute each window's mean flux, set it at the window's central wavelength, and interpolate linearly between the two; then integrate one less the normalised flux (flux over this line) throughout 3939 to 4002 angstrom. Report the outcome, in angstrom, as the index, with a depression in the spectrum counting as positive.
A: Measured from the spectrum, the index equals 4.6 angstrom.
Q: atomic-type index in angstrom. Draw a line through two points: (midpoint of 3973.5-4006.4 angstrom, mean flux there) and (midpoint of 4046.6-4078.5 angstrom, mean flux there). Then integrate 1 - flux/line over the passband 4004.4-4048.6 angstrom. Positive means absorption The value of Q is -2.9 angstrom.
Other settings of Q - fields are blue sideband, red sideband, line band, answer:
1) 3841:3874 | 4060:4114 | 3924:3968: 7.07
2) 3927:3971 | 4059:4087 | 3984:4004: -3.30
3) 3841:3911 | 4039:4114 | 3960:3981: 4.59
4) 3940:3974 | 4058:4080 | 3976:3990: -1.20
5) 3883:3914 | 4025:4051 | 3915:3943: 2.97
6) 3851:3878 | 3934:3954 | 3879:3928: 2.82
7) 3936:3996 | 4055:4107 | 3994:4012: -2.25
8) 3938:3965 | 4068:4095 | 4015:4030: -2.46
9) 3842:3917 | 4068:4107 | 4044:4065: -2.11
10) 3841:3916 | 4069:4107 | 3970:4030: -2.83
